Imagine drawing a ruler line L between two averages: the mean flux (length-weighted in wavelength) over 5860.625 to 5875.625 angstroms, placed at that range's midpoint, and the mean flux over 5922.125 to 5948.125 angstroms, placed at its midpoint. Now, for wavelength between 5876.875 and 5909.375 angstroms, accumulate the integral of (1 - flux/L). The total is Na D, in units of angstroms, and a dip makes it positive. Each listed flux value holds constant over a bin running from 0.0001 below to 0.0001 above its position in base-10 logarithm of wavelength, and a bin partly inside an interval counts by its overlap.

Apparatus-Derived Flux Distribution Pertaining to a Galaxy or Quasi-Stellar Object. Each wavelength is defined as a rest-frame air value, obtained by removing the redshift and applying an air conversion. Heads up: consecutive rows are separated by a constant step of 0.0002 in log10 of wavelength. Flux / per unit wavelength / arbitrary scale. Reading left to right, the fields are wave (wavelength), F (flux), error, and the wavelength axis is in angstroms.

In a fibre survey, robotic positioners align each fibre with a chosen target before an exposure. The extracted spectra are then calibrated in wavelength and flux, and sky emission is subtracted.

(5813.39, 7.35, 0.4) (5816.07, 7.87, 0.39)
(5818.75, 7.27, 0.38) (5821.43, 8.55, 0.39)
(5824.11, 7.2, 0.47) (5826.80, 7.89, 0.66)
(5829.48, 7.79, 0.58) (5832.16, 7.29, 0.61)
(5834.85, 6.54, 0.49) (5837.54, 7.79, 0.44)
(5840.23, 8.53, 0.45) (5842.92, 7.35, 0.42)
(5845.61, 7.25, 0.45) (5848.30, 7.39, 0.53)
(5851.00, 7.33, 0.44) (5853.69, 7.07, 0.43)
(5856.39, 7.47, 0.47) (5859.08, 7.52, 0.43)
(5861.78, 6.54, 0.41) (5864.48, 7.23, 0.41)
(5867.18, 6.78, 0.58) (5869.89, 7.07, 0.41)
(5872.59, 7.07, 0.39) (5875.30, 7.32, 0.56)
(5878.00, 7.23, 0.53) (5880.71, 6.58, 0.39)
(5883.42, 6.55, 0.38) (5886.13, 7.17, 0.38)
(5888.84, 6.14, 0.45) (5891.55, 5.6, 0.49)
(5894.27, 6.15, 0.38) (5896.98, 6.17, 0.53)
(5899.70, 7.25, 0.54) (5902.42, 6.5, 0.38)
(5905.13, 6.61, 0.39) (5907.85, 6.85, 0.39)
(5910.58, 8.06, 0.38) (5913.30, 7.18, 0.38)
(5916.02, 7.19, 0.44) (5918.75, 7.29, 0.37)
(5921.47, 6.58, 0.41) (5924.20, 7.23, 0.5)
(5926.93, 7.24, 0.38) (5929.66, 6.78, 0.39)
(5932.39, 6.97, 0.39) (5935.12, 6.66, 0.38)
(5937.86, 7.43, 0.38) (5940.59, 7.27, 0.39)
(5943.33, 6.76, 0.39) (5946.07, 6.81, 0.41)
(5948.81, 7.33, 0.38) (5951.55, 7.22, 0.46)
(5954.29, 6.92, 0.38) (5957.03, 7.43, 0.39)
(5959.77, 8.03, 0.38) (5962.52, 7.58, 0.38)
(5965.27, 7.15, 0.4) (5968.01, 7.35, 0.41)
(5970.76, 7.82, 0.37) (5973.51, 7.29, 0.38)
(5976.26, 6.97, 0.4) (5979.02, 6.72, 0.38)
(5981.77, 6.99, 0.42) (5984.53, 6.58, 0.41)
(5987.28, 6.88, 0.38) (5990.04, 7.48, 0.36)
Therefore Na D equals 1.97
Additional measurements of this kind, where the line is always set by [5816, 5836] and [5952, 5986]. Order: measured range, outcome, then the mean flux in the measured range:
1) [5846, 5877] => 1.2 angstroms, 7.17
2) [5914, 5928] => 0.4 angstroms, 7.11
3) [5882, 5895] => 1.9 angstroms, 6.33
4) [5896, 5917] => 1.1 angstroms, 6.99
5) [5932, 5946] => 0.6 angstroms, 7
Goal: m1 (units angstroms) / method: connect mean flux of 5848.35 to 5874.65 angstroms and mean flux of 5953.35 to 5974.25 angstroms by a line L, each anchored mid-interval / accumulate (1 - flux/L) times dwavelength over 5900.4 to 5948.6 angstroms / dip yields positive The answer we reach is 2.0 angstroms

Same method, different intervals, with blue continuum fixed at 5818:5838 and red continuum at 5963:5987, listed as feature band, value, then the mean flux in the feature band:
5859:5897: 3.4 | 6.73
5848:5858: 0.2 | 7.31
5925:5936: 0.5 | 6.94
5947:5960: -0.2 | 7.31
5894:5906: 1.2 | 6.57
